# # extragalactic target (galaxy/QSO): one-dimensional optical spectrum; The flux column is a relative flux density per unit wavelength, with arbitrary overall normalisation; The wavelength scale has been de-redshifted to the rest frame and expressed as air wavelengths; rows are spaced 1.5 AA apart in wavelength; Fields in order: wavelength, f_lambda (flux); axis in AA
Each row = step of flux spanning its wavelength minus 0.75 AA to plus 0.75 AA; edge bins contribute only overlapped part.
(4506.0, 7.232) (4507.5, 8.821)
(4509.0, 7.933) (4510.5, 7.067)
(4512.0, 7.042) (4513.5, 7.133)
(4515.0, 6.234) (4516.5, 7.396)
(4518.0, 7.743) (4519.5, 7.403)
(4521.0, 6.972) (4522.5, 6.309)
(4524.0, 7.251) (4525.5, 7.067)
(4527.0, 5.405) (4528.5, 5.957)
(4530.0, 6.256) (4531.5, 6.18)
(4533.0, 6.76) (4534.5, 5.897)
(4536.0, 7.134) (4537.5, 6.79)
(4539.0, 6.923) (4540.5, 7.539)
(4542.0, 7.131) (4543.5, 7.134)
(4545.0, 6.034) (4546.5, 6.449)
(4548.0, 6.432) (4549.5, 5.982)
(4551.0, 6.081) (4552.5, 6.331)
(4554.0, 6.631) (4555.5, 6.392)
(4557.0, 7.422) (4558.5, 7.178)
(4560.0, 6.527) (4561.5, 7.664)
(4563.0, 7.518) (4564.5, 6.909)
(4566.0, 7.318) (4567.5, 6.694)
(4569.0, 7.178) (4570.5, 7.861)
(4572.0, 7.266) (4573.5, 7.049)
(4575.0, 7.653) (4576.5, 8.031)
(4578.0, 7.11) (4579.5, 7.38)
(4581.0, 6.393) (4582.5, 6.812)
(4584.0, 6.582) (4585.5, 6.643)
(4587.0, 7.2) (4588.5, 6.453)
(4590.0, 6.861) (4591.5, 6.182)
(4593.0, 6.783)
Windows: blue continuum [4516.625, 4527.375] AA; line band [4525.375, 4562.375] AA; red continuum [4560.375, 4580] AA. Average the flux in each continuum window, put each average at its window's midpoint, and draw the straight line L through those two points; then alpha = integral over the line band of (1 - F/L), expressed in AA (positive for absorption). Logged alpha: 2.73 AA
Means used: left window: 6.96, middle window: 6.61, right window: 7.34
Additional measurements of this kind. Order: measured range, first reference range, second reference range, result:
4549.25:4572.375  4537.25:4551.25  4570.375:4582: 0.2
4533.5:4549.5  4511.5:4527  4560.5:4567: 1.0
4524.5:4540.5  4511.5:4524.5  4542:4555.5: 0.6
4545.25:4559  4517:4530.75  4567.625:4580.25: 1.1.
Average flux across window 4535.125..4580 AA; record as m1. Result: 6.99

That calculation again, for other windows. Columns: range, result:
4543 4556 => 6.37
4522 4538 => 6.45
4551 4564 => 6.91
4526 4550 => 6.51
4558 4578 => 7.29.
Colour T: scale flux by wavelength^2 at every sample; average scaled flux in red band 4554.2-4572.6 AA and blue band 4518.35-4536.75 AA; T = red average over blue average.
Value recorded 1.1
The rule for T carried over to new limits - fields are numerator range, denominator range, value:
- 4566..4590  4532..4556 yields 1.09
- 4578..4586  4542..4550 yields 1.06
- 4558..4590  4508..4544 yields 1.06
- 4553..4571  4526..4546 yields 1.09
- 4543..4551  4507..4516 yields 0.88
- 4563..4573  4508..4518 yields 1.02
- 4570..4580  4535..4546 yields 1.10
